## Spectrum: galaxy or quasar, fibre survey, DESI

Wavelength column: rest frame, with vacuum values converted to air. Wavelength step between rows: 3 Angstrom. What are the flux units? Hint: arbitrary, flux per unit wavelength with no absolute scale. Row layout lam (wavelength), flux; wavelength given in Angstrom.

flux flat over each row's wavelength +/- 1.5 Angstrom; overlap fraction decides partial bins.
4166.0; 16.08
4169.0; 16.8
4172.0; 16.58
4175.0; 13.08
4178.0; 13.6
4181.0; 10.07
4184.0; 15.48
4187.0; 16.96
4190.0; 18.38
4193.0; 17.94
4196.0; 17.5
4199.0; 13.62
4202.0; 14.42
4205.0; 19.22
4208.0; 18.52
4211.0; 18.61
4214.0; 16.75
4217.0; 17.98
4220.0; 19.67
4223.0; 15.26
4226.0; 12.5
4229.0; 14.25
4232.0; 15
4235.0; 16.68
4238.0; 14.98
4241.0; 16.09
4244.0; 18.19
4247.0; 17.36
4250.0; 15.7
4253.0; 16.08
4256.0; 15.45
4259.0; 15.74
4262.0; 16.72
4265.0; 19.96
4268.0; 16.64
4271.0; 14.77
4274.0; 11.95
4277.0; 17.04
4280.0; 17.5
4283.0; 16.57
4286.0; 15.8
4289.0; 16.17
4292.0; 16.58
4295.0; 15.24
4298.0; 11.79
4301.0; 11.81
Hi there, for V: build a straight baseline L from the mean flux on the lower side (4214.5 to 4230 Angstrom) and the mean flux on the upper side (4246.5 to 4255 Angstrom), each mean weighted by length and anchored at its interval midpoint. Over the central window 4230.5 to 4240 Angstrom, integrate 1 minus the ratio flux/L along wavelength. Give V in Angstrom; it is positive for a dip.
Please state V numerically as 0.32 Angstrom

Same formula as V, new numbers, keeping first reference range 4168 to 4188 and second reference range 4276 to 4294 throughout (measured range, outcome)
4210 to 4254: -2.2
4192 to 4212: -2.8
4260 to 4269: -0.9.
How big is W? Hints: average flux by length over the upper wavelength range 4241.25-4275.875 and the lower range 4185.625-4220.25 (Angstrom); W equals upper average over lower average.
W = 0.93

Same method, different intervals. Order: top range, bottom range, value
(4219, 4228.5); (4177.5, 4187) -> 1.13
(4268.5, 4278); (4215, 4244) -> 0.92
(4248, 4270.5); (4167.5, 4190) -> 1.11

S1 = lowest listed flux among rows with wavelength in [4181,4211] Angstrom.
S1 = 10.07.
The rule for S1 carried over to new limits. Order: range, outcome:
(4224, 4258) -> 12.5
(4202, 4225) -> 14.42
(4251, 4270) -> 15.45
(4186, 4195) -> 16.96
